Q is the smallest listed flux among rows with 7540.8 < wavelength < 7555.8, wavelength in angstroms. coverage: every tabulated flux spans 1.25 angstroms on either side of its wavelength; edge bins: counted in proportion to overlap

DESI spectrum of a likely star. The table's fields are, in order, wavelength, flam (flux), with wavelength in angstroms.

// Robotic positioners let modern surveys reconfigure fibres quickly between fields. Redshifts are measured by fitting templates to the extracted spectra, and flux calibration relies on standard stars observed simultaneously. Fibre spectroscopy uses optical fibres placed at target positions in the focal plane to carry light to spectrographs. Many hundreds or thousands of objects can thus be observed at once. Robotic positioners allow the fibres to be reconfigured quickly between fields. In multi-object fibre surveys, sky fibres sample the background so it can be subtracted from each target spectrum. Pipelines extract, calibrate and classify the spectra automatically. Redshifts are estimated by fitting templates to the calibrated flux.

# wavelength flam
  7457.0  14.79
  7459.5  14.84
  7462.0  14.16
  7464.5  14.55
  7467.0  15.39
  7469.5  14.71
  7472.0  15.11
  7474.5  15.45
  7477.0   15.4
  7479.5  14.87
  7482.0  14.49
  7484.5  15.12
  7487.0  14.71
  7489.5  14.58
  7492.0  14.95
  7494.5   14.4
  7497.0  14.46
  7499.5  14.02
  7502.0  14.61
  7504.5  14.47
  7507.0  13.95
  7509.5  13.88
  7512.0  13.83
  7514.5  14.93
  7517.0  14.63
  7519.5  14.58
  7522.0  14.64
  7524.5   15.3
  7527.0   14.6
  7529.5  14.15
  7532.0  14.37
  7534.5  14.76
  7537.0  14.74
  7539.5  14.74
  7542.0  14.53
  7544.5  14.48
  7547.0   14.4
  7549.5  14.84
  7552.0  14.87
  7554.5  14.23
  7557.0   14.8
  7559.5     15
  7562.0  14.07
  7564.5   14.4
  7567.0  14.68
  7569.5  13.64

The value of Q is 14.23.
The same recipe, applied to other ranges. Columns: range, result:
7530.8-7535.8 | 14.37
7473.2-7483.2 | 14.49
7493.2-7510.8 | 13.88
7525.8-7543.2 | 14.15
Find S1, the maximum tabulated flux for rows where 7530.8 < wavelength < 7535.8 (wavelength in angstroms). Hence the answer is 14.76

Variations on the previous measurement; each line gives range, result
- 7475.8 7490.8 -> 15.4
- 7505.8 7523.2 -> 14.93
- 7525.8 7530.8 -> 14.6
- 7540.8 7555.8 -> 14.87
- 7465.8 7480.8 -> 15.45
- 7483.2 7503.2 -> 15.12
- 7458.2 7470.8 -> 15.39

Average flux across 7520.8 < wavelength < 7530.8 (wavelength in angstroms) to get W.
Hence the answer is 14.7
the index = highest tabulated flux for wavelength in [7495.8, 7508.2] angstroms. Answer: 14.61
